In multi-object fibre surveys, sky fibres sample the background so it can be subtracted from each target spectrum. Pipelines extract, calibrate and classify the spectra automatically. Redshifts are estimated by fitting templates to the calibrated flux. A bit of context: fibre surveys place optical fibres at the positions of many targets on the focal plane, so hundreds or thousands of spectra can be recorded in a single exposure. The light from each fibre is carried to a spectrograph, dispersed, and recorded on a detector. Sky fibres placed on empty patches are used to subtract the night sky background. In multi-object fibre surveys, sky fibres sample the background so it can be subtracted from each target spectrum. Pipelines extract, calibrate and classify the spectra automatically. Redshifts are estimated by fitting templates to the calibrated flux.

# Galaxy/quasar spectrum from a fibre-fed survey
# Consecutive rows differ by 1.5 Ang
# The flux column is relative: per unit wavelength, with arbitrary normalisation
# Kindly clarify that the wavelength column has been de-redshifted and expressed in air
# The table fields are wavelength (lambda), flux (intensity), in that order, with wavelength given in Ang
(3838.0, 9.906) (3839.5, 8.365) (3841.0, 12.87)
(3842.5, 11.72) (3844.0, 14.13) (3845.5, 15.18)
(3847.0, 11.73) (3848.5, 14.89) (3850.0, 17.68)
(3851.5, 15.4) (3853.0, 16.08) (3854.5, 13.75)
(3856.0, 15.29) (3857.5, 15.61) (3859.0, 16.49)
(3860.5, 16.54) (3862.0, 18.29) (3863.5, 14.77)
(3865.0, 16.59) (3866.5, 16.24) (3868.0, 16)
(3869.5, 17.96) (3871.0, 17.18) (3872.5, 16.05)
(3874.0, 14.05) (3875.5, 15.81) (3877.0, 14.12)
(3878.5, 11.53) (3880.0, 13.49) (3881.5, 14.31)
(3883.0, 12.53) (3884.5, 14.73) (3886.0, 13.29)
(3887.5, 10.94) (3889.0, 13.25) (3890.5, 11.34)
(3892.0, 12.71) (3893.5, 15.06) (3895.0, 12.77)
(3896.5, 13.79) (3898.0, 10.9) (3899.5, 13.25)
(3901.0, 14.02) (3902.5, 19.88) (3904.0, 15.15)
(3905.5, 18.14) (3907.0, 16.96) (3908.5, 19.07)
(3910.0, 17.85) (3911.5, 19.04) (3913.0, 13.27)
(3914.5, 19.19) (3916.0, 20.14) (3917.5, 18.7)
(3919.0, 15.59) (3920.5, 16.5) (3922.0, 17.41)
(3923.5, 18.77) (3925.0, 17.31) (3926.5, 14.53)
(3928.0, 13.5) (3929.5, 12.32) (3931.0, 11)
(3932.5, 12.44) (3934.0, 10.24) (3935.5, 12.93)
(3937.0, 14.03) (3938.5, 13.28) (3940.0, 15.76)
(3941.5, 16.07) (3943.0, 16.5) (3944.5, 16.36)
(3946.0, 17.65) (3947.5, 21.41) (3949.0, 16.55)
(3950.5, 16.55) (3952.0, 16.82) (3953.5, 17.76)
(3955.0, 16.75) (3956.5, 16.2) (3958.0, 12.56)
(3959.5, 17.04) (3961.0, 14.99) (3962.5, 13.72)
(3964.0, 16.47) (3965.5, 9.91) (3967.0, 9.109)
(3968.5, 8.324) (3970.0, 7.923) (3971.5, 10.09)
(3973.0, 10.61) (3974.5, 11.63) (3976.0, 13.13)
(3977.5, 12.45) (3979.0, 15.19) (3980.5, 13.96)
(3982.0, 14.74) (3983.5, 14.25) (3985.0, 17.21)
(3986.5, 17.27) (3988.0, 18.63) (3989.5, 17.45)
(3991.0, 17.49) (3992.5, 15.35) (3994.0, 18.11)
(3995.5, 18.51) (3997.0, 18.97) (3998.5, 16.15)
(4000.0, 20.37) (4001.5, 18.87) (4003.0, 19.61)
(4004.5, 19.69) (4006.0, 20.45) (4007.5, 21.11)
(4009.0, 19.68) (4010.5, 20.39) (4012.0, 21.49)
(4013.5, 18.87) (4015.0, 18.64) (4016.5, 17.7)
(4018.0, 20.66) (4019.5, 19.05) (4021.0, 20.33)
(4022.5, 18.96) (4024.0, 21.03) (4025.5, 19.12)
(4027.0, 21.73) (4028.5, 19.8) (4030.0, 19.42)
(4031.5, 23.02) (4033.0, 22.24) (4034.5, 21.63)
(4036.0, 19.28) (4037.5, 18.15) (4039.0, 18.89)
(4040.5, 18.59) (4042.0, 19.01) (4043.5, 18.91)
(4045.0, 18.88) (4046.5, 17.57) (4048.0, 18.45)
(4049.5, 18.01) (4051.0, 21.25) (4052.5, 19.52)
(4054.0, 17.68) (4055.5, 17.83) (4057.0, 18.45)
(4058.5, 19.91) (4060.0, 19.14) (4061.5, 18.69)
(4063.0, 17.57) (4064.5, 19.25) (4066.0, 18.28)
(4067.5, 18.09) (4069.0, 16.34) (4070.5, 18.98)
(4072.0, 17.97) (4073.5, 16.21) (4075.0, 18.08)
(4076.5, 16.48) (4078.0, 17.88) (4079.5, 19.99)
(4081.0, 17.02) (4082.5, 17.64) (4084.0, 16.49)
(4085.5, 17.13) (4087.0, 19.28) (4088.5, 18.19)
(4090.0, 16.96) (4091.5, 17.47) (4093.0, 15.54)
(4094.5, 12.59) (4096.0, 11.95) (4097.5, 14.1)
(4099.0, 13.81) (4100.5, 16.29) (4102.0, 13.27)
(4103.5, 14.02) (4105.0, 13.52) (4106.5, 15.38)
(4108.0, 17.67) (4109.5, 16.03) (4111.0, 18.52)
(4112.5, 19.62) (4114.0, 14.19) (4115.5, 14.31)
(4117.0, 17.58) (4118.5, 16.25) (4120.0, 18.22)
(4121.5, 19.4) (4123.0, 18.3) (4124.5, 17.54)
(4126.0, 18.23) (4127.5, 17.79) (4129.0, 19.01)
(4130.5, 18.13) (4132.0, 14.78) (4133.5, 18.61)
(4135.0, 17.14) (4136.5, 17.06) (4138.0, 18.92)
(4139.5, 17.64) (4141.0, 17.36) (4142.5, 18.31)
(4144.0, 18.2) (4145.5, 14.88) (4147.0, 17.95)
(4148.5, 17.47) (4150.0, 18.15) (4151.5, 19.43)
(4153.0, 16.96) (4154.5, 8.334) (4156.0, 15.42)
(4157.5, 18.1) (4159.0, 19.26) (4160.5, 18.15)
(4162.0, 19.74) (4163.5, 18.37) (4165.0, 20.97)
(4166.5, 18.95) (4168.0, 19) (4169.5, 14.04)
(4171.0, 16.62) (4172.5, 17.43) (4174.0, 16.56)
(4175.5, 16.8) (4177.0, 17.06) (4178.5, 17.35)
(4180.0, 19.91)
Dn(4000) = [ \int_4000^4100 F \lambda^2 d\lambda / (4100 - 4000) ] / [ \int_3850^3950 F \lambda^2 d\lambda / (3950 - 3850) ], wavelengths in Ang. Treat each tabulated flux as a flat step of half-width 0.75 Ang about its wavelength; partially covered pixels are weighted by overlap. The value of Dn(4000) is 1.30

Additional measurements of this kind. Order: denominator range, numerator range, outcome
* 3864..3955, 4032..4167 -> 1.26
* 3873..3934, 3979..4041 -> 1.34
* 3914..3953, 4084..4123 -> 1.11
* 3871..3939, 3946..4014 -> 1.13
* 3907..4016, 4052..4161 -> 1.15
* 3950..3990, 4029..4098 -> 1.35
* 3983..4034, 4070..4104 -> 0.89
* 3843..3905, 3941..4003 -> 1.10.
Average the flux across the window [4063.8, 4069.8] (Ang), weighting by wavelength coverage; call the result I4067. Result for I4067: 18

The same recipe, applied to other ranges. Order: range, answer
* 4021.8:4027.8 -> 20.2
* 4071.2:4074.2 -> 17.1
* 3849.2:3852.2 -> 16.5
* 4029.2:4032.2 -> 21.2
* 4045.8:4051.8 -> 18.8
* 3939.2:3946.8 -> 16.5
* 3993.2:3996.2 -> 18.3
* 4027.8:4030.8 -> 19.7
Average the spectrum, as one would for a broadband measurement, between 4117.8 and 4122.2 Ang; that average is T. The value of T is 18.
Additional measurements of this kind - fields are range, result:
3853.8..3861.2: 15.5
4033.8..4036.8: 20.4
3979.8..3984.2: 14.3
